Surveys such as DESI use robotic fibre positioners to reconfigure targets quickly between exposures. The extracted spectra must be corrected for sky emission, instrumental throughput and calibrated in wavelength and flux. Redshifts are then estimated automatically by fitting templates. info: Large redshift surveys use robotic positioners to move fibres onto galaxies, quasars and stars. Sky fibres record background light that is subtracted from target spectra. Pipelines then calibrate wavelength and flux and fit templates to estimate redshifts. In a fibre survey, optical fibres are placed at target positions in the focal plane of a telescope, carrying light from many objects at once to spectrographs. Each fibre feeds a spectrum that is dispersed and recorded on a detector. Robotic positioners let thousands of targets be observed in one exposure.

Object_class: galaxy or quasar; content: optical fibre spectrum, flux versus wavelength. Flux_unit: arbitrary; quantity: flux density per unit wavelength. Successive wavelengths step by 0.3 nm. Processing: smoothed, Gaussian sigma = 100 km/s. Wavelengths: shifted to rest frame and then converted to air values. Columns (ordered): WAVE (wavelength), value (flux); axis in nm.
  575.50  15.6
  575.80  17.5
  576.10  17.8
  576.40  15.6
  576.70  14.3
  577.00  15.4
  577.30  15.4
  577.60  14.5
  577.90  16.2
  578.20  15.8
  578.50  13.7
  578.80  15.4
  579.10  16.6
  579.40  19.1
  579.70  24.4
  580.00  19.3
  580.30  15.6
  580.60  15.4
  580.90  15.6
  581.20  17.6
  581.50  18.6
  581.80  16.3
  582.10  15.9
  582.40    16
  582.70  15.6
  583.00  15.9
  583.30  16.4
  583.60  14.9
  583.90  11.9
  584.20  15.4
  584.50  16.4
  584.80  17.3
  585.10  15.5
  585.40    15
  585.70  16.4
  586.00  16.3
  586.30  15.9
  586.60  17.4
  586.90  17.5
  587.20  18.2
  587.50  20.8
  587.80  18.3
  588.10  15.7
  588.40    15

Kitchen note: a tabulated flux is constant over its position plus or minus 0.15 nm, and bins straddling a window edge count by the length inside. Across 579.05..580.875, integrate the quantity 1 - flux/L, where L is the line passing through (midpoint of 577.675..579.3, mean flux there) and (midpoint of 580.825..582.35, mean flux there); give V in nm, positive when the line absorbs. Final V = -0.243 nm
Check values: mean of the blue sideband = 15.6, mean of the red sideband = 16.8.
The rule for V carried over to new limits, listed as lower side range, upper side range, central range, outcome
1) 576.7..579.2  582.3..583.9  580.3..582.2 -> -0.14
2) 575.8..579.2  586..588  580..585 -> 0.22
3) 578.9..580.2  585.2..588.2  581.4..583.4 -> 0.24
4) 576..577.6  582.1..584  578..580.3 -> -0.32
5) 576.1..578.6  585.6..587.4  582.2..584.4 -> 0.17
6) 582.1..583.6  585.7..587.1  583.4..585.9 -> 0.14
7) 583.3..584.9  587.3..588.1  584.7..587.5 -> 0.06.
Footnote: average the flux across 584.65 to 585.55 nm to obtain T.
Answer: 15.9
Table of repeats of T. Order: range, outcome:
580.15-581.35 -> 16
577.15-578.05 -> 15.4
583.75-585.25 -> 15.3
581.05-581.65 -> 18.1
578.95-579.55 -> 17.9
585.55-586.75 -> 16.5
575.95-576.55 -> 16.7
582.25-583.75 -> 15.8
